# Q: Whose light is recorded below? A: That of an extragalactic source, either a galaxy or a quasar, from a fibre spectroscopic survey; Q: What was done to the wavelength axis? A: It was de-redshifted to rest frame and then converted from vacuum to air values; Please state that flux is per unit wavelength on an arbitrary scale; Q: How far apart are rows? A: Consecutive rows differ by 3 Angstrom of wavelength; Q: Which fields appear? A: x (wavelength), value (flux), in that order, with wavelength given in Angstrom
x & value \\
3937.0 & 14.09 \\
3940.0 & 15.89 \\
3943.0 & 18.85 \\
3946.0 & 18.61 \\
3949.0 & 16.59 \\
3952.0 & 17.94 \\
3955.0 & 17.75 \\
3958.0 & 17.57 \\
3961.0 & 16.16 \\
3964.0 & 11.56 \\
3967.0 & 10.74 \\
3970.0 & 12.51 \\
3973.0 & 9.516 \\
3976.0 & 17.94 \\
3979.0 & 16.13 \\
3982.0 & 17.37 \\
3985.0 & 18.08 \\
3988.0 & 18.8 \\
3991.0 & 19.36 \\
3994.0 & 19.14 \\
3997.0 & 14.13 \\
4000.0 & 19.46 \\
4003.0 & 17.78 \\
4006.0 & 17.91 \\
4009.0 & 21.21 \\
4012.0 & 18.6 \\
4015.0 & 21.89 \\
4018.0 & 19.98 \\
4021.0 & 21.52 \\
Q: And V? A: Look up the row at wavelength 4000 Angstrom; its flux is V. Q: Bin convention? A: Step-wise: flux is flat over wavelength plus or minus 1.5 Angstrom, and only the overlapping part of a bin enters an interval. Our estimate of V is 19.46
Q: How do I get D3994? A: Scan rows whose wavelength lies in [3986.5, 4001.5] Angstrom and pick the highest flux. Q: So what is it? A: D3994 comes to 19.46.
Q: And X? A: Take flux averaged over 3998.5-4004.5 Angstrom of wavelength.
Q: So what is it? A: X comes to 18.6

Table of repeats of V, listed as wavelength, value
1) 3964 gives 11.56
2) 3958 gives 17.57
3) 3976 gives 17.94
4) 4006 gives 17.91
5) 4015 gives 21.89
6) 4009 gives 21.21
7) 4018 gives 19.98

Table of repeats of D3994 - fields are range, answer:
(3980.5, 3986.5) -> 18.08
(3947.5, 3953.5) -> 17.94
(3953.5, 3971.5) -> 17.75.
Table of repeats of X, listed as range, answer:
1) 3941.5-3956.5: 17.9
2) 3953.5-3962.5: 17.2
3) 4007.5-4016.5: 20.6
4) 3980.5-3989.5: 18.1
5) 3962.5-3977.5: 12.5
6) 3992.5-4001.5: 17.6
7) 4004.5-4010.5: 19.6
